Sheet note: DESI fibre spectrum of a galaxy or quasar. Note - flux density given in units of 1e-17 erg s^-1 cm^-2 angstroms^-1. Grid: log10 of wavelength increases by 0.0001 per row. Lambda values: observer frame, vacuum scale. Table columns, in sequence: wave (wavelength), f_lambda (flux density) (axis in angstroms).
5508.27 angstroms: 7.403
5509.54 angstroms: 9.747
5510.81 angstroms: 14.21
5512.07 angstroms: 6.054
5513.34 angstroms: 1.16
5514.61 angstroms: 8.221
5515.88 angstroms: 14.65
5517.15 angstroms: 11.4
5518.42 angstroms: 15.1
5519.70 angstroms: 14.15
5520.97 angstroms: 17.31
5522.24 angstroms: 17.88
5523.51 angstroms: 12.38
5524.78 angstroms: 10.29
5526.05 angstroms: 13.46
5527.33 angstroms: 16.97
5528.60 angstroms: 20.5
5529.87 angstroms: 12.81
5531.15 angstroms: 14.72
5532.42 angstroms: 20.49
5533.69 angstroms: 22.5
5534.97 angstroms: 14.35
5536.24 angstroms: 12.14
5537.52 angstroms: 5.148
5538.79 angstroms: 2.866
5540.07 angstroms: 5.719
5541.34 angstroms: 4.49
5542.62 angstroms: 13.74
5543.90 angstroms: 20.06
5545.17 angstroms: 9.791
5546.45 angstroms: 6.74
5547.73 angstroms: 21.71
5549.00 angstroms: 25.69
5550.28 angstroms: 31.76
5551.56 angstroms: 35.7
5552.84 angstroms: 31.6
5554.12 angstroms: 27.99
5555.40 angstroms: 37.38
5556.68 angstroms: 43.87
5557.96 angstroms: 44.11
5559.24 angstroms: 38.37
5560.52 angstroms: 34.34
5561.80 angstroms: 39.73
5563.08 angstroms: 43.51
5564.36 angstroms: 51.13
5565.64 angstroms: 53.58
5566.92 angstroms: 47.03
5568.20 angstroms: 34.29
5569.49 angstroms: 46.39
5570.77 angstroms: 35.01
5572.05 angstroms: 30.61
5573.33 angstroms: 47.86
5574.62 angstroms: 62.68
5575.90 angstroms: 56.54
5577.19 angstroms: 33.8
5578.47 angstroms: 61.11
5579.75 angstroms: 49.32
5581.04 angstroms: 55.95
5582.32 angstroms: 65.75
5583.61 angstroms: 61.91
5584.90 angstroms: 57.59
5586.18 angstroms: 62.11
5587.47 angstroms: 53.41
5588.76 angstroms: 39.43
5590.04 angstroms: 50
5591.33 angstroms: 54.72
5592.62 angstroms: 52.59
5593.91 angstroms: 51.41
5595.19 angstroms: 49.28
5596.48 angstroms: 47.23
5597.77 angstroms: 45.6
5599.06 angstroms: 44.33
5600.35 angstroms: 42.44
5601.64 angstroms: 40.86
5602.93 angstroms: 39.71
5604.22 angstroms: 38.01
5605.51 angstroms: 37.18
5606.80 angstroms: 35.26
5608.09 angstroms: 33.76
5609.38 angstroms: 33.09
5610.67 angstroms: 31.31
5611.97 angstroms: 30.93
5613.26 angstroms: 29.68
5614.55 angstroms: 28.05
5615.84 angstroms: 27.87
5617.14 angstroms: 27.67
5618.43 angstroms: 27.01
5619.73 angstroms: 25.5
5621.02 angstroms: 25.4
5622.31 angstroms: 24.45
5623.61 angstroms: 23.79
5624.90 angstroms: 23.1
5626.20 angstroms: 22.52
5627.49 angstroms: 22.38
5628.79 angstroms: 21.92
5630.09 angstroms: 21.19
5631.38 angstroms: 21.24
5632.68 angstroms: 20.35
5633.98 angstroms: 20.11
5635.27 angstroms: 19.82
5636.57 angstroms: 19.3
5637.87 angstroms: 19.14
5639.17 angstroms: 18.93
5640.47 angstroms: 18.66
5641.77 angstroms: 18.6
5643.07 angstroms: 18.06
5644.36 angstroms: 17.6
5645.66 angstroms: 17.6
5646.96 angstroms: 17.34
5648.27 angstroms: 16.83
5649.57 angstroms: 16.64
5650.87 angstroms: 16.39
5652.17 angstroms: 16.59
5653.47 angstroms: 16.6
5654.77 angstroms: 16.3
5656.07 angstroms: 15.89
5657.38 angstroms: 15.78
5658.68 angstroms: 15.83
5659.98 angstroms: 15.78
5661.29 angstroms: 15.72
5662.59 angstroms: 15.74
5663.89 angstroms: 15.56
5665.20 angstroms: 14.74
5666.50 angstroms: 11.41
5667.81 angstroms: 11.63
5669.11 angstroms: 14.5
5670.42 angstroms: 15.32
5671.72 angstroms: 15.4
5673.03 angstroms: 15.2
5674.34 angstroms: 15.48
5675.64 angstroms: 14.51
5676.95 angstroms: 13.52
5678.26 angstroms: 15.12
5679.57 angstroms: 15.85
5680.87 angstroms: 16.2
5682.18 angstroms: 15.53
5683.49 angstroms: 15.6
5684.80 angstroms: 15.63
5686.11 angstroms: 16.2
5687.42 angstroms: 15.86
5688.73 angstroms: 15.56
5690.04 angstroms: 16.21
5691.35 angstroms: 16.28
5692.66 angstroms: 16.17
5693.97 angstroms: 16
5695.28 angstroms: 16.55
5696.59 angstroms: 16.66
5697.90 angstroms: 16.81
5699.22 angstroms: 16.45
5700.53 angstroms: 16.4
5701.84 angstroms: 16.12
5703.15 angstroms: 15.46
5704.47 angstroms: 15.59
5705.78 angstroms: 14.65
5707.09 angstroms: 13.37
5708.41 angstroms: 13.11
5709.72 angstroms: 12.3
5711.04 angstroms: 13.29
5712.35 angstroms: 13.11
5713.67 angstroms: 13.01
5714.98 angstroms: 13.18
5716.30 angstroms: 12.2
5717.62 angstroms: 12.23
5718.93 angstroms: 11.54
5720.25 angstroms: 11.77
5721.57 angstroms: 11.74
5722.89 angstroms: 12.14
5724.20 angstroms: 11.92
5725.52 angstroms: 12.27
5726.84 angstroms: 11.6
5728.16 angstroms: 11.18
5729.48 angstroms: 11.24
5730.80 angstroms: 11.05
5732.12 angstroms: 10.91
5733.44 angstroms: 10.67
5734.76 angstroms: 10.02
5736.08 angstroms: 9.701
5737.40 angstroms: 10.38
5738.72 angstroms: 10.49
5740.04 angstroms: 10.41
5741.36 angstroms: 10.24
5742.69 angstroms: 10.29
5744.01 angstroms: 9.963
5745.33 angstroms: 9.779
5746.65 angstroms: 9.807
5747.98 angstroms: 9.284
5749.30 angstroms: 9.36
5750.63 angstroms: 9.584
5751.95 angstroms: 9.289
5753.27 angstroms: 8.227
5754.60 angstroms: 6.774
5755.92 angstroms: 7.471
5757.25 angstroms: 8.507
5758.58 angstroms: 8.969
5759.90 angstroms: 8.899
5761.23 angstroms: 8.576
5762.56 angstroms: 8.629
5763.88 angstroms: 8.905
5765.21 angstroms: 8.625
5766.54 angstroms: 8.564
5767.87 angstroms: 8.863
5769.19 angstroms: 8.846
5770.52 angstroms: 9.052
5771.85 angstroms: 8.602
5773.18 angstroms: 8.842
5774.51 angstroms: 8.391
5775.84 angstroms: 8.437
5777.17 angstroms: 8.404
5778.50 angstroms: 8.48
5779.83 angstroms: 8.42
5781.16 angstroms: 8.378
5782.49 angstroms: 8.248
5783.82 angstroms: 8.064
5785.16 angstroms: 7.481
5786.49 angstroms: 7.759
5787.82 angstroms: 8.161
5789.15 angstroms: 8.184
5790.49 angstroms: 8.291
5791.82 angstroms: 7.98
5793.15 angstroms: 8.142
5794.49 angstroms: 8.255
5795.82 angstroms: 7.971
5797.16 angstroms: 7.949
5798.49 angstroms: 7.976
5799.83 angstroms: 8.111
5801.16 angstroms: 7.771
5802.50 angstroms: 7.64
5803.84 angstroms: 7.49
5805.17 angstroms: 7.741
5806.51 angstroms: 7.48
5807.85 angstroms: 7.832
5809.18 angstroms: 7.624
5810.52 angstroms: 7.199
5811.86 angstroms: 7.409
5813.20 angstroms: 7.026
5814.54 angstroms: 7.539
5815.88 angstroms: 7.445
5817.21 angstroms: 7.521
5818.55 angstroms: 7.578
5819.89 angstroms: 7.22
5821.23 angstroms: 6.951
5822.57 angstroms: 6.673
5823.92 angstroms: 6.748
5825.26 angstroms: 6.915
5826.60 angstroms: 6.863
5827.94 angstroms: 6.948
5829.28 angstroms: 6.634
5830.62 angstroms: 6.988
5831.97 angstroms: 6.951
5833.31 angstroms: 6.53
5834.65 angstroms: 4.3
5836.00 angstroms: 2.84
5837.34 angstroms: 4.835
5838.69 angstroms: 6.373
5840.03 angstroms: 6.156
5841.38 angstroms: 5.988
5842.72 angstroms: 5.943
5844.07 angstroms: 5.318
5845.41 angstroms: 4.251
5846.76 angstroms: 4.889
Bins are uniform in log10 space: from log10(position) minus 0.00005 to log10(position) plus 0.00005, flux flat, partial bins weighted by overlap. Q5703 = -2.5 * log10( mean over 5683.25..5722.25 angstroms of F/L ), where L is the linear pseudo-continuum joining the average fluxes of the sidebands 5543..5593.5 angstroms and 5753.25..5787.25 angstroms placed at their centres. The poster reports 0.33 mag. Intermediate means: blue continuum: 42.4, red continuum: 8.4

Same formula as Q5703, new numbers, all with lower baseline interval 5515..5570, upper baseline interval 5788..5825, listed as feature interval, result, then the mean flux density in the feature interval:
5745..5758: 0.24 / 8.78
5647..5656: 0.03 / 16.6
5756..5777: 0.16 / 8.67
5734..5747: 0.15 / 10.1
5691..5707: -0.14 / 16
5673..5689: -0.02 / 15.4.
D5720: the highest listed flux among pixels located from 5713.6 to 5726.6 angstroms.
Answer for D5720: 13.18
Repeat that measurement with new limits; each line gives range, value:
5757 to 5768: 8.969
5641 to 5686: 18.6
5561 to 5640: 65.75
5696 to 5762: 16.81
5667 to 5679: 15.48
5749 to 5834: 9.584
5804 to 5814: 7.832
